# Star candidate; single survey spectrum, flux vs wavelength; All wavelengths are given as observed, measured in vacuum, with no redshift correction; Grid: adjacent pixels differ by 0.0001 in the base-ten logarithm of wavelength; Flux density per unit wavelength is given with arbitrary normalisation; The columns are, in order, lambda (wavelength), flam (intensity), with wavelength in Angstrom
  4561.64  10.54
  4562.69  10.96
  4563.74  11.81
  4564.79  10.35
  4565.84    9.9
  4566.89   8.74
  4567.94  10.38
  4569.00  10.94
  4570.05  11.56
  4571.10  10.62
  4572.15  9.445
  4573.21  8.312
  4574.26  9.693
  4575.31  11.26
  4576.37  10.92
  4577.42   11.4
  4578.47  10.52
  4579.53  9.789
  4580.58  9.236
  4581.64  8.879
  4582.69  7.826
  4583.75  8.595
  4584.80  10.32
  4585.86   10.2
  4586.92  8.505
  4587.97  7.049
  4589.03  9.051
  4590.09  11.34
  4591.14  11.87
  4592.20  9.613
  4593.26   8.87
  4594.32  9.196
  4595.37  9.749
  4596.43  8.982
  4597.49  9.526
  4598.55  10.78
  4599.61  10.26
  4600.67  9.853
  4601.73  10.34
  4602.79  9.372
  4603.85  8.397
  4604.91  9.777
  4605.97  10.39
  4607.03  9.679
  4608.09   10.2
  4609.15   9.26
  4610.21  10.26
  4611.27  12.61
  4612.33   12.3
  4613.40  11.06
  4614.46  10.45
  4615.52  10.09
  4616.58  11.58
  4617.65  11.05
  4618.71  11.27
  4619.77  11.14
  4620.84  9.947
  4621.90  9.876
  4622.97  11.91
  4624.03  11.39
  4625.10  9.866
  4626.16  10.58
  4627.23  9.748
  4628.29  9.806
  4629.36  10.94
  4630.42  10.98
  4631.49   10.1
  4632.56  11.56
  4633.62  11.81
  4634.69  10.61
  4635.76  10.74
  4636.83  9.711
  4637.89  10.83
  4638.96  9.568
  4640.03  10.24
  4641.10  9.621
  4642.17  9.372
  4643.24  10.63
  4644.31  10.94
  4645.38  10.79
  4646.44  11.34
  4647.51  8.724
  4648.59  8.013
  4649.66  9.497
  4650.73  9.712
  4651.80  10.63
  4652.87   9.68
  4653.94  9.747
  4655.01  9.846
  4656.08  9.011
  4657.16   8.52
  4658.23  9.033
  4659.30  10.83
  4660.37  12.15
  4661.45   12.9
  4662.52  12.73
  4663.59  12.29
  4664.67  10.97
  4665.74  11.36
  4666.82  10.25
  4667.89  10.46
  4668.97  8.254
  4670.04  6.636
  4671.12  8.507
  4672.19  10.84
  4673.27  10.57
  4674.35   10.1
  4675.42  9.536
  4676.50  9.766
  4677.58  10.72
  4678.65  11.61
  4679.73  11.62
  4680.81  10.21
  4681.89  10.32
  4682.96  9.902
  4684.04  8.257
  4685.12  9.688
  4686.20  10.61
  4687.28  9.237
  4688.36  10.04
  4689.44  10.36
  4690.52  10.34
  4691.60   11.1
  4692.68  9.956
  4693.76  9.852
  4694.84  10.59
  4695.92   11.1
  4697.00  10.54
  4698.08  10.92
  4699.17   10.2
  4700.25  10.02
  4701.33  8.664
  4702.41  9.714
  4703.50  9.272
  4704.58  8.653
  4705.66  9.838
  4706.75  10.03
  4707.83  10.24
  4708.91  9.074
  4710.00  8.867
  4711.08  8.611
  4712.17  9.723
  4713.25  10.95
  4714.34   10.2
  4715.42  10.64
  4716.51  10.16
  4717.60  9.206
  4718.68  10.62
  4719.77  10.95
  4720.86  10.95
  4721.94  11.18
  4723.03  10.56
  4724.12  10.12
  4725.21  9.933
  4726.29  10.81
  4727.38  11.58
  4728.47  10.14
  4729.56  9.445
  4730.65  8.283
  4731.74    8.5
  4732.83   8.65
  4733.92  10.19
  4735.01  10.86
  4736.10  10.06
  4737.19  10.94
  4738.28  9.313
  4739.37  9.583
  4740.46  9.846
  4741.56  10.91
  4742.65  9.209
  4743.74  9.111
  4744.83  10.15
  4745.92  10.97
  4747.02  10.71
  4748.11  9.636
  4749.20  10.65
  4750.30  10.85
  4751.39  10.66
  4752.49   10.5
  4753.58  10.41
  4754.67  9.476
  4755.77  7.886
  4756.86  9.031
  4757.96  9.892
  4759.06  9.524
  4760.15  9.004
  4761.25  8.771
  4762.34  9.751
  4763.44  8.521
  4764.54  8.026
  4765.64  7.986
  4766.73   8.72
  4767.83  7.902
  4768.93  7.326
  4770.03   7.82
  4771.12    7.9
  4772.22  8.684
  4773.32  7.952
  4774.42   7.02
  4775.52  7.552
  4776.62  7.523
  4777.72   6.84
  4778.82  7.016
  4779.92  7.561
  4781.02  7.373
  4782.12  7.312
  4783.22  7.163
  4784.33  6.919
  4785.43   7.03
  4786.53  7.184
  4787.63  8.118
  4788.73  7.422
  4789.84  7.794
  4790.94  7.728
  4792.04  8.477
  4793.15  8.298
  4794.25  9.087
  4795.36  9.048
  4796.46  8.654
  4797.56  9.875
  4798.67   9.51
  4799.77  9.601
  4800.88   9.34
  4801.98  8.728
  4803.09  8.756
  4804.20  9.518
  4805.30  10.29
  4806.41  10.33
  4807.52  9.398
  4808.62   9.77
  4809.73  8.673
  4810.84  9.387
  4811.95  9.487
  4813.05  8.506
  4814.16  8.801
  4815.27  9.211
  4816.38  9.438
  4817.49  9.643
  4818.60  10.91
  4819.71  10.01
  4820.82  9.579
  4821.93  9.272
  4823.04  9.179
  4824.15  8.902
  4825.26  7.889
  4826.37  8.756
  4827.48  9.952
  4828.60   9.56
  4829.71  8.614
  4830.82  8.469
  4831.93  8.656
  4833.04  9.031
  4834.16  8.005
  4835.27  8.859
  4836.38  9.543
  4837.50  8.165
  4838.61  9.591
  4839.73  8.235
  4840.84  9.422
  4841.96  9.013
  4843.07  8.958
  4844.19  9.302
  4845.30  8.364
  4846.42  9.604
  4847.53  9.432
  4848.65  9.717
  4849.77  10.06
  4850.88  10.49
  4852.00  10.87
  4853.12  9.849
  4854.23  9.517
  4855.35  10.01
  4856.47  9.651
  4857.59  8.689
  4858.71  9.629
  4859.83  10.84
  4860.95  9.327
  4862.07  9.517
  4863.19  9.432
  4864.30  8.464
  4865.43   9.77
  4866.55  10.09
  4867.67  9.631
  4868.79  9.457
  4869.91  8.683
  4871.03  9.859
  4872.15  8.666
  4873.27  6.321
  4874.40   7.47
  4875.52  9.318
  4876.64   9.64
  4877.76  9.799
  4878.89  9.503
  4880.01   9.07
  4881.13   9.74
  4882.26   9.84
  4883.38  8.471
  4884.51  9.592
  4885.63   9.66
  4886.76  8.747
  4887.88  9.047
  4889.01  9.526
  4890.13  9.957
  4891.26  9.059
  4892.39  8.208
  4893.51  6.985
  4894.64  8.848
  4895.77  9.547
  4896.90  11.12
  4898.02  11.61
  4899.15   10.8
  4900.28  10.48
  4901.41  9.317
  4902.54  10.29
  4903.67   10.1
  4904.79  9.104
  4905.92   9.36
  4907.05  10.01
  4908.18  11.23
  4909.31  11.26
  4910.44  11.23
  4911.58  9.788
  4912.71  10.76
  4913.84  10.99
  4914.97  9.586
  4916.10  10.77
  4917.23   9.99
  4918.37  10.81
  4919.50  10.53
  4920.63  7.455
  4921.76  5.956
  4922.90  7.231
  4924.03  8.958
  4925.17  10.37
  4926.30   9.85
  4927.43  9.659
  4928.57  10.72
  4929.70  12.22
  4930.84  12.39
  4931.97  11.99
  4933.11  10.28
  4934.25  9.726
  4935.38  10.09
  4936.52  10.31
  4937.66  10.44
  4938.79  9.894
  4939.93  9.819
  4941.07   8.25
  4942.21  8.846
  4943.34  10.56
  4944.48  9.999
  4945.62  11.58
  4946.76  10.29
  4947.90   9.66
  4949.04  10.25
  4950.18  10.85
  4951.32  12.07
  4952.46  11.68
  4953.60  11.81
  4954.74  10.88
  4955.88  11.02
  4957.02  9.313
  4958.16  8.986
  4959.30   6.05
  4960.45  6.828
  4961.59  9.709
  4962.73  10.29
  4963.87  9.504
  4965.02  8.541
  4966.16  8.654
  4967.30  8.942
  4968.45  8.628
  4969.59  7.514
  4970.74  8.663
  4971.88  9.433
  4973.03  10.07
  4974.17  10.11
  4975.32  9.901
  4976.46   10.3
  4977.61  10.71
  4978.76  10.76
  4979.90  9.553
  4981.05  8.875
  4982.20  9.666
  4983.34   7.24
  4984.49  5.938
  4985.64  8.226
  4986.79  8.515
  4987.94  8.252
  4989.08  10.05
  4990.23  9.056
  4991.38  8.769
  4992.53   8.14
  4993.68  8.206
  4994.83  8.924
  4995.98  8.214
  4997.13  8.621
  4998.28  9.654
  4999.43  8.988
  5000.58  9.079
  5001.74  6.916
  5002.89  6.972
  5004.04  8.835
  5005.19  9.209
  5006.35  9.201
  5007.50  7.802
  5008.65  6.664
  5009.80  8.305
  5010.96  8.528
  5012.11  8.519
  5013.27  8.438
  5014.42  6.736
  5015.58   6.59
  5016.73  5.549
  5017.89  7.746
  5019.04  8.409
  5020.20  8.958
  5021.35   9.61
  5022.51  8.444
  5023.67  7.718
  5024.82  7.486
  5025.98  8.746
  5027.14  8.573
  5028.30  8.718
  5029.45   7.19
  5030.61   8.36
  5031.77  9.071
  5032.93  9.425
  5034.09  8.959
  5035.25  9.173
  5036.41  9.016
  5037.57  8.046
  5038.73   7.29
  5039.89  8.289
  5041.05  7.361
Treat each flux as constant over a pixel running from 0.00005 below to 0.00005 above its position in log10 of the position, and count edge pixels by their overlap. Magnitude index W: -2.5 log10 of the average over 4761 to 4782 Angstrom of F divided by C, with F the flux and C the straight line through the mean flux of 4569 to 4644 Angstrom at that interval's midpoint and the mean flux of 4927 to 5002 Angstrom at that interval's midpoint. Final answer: 0.25 mag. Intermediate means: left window 10.2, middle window 7.88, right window 9.54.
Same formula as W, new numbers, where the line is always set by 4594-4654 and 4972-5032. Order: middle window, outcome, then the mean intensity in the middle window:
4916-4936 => -0.12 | 9.93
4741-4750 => -0.05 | 10.2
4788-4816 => 0.05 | 9.02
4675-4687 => -0.02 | 10.2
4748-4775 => 0.08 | 8.94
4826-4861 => -0.01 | 9.32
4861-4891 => -0.01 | 9.2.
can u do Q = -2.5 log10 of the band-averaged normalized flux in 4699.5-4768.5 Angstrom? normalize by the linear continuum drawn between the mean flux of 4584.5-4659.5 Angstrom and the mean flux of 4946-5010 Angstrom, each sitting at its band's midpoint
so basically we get 0.01 mag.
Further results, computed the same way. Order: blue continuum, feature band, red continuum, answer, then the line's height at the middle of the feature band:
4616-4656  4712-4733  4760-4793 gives -0.16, 8.78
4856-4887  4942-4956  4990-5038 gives -0.23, 8.74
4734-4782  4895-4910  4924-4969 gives -0.06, 9.78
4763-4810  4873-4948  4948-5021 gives -0.13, 8.65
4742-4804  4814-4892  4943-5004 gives -0.05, 8.89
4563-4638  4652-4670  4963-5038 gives -0.05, 9.97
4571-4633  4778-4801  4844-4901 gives 0.19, 9.65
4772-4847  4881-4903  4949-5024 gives -0.09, 8.77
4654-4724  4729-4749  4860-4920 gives 0.02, 10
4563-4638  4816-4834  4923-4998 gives 0.07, 9.82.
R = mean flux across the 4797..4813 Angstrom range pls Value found 9.45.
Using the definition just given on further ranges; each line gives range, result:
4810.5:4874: 9.26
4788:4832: 9.11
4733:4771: 9.51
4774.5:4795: 7.58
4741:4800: 8.66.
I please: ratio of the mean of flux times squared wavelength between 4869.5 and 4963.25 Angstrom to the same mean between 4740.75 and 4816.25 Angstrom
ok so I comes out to 1.2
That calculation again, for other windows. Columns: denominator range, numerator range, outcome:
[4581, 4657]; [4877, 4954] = 1.12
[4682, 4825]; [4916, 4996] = 1.11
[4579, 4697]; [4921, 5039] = 1.03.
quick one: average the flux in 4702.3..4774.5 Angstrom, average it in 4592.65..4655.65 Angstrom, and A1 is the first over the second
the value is 0.9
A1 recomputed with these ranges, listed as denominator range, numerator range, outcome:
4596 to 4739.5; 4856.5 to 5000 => 0.94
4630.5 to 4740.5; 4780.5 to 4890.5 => 0.90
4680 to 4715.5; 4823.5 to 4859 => 0.93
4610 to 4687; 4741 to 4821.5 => 0.85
